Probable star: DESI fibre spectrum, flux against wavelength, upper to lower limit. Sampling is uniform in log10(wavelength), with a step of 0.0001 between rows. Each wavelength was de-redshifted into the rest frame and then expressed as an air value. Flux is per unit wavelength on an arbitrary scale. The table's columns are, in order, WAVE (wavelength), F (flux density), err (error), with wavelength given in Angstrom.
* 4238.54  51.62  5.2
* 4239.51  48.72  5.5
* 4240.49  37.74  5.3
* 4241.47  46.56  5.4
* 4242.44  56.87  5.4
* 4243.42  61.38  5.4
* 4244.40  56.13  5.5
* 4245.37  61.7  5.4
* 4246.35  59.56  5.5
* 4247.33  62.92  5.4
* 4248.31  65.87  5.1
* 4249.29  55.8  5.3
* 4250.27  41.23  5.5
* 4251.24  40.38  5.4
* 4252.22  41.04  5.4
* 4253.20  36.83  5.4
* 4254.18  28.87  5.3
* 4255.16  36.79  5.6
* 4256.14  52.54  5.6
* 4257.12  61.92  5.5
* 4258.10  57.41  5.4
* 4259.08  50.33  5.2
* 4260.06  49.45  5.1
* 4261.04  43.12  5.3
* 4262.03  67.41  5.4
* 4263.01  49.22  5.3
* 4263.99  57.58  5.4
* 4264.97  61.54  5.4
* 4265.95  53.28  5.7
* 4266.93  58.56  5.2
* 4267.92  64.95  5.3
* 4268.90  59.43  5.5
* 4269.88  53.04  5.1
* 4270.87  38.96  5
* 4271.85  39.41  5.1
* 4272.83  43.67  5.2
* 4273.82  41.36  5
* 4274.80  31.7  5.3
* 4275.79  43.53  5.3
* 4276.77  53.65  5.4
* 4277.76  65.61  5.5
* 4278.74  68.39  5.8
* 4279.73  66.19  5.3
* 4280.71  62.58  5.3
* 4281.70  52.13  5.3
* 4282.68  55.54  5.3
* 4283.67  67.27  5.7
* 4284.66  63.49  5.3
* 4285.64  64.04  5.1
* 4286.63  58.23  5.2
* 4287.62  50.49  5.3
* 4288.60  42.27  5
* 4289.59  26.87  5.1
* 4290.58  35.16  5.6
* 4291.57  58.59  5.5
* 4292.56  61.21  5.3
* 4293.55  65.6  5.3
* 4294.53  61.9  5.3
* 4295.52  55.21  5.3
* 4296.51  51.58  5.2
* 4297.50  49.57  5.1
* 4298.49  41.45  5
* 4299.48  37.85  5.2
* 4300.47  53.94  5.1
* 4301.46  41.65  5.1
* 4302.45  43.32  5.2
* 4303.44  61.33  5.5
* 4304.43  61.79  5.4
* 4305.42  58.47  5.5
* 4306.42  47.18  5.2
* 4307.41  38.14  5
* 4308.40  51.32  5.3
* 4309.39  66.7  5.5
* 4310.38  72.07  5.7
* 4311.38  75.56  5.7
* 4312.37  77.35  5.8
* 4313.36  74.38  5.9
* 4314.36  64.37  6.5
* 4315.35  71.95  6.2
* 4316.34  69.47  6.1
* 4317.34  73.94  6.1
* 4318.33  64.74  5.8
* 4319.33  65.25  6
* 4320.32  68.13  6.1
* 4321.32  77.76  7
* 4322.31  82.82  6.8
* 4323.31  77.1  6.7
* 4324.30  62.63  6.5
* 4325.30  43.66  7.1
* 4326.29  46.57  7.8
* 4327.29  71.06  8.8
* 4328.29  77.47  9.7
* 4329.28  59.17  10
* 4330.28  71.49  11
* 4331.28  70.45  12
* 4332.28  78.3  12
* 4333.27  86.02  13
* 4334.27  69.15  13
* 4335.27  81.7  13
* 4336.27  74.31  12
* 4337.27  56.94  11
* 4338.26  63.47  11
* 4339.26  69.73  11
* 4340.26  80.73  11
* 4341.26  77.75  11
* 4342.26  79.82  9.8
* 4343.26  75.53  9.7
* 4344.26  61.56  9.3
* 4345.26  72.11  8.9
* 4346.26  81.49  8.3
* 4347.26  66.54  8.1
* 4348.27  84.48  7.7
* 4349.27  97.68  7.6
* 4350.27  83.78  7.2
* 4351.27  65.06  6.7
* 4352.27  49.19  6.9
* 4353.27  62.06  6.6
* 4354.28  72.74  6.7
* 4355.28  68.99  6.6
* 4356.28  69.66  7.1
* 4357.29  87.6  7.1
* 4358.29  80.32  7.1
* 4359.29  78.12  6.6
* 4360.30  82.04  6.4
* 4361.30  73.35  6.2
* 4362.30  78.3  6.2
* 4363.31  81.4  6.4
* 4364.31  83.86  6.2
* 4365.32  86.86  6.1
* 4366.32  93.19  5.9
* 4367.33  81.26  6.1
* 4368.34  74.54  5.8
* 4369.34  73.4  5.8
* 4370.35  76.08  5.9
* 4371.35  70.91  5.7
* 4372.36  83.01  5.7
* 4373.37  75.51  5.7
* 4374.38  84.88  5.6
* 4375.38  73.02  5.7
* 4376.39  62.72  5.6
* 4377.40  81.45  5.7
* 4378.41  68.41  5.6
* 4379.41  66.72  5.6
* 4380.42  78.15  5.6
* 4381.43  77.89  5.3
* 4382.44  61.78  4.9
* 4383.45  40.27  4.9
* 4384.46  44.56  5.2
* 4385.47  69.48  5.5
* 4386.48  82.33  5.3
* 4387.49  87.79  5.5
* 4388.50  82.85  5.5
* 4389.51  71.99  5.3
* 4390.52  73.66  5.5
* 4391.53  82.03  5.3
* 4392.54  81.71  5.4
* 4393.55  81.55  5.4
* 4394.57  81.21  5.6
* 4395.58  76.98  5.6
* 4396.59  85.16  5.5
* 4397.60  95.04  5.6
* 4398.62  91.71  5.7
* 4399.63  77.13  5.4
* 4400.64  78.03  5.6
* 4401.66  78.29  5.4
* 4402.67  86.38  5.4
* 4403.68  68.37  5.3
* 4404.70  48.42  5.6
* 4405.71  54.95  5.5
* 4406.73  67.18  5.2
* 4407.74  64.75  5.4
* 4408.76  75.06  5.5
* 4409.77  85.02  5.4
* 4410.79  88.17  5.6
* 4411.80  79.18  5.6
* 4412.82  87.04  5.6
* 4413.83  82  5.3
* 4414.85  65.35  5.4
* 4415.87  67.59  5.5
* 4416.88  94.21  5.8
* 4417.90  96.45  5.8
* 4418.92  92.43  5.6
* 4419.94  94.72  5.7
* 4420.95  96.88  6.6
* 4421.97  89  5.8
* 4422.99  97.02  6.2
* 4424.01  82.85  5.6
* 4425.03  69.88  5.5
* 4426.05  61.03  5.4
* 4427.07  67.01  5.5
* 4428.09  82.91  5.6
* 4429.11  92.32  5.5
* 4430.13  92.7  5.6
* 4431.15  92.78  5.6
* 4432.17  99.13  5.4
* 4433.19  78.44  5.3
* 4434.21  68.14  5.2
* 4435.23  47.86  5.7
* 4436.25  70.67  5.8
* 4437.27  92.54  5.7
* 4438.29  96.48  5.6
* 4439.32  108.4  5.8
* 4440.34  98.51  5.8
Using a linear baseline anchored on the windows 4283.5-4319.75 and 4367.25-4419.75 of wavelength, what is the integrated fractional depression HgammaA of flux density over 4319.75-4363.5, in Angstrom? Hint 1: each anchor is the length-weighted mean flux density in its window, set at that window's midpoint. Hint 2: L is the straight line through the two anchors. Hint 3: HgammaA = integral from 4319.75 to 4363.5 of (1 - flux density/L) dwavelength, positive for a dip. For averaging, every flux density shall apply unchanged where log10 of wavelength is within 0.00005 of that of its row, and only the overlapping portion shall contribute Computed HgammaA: -4.8 Angstrom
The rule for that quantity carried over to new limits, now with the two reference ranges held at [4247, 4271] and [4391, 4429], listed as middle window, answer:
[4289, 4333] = 0.7 Angstrom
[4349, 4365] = -1.3 Angstrom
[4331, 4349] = -2.0 Angstrom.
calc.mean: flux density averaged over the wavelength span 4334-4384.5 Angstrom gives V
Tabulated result 74.1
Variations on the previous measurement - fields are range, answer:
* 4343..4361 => 74.4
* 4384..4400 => 79.2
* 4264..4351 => 62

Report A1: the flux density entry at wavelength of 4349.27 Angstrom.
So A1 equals 97.68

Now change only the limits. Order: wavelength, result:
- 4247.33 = 62.92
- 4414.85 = 65.35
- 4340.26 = 80.73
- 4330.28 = 71.49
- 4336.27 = 74.31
